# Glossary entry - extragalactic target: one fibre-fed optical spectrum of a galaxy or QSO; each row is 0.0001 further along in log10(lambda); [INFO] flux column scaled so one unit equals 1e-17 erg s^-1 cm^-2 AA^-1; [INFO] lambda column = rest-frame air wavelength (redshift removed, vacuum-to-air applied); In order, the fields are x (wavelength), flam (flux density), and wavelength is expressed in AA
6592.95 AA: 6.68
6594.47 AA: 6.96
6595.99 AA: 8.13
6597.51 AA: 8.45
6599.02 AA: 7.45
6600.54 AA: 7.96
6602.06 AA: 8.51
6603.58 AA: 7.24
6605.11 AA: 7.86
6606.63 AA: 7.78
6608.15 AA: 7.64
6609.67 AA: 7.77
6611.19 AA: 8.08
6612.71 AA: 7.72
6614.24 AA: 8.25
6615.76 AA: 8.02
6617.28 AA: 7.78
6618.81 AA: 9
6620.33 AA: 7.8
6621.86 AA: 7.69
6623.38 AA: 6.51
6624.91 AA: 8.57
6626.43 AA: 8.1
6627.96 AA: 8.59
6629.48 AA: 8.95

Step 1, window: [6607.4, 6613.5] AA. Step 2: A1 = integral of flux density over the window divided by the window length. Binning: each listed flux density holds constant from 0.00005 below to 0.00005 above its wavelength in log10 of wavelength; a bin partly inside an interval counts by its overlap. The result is 7.8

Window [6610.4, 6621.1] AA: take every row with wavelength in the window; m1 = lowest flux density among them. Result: 7.72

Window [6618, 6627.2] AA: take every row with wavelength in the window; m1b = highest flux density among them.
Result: 9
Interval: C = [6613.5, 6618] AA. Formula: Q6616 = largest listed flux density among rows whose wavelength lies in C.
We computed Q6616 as 8.25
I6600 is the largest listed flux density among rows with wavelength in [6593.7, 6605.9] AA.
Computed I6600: 8.51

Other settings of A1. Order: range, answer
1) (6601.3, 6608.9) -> 7.8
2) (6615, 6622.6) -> 8.06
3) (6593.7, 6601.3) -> 7.79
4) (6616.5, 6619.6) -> 8.39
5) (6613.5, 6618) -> 8.03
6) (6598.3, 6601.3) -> 7.71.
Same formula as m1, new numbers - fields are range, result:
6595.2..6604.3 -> 7.24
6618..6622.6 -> 7.69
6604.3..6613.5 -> 7.64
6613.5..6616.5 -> 8.02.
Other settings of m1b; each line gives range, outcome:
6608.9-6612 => 8.08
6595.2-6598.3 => 8.45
